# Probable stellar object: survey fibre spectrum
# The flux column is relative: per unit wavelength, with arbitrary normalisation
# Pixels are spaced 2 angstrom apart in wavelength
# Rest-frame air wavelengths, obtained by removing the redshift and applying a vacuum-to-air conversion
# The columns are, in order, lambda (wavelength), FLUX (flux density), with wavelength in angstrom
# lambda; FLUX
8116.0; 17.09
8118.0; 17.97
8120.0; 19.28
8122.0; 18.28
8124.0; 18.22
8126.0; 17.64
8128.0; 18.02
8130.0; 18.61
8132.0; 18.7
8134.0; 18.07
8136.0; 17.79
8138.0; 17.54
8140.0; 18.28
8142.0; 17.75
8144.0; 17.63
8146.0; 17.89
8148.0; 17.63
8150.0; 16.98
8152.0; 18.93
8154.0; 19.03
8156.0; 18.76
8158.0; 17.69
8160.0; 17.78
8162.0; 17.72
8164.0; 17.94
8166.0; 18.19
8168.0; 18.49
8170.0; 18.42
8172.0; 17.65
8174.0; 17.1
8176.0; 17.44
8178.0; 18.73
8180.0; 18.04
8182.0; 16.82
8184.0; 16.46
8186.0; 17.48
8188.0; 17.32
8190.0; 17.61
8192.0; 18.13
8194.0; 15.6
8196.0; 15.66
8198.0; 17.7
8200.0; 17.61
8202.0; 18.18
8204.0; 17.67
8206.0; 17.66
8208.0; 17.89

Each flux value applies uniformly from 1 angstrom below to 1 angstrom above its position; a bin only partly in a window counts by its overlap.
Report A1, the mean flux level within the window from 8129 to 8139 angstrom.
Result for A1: 18.1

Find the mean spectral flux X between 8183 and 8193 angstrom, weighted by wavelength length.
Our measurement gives 17.4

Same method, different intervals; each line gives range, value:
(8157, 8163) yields 17.7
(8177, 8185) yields 17.5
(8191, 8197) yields 16.5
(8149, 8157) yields 18.4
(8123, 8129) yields 18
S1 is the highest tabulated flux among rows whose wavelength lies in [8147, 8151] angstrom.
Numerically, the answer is 17.63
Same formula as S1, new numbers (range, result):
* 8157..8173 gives 18.49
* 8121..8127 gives 18.28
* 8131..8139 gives 18.7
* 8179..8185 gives 18.04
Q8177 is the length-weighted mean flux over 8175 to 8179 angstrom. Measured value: 18.1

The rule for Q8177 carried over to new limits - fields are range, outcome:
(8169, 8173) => 18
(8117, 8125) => 18.4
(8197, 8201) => 17.7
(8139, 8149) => 17.8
